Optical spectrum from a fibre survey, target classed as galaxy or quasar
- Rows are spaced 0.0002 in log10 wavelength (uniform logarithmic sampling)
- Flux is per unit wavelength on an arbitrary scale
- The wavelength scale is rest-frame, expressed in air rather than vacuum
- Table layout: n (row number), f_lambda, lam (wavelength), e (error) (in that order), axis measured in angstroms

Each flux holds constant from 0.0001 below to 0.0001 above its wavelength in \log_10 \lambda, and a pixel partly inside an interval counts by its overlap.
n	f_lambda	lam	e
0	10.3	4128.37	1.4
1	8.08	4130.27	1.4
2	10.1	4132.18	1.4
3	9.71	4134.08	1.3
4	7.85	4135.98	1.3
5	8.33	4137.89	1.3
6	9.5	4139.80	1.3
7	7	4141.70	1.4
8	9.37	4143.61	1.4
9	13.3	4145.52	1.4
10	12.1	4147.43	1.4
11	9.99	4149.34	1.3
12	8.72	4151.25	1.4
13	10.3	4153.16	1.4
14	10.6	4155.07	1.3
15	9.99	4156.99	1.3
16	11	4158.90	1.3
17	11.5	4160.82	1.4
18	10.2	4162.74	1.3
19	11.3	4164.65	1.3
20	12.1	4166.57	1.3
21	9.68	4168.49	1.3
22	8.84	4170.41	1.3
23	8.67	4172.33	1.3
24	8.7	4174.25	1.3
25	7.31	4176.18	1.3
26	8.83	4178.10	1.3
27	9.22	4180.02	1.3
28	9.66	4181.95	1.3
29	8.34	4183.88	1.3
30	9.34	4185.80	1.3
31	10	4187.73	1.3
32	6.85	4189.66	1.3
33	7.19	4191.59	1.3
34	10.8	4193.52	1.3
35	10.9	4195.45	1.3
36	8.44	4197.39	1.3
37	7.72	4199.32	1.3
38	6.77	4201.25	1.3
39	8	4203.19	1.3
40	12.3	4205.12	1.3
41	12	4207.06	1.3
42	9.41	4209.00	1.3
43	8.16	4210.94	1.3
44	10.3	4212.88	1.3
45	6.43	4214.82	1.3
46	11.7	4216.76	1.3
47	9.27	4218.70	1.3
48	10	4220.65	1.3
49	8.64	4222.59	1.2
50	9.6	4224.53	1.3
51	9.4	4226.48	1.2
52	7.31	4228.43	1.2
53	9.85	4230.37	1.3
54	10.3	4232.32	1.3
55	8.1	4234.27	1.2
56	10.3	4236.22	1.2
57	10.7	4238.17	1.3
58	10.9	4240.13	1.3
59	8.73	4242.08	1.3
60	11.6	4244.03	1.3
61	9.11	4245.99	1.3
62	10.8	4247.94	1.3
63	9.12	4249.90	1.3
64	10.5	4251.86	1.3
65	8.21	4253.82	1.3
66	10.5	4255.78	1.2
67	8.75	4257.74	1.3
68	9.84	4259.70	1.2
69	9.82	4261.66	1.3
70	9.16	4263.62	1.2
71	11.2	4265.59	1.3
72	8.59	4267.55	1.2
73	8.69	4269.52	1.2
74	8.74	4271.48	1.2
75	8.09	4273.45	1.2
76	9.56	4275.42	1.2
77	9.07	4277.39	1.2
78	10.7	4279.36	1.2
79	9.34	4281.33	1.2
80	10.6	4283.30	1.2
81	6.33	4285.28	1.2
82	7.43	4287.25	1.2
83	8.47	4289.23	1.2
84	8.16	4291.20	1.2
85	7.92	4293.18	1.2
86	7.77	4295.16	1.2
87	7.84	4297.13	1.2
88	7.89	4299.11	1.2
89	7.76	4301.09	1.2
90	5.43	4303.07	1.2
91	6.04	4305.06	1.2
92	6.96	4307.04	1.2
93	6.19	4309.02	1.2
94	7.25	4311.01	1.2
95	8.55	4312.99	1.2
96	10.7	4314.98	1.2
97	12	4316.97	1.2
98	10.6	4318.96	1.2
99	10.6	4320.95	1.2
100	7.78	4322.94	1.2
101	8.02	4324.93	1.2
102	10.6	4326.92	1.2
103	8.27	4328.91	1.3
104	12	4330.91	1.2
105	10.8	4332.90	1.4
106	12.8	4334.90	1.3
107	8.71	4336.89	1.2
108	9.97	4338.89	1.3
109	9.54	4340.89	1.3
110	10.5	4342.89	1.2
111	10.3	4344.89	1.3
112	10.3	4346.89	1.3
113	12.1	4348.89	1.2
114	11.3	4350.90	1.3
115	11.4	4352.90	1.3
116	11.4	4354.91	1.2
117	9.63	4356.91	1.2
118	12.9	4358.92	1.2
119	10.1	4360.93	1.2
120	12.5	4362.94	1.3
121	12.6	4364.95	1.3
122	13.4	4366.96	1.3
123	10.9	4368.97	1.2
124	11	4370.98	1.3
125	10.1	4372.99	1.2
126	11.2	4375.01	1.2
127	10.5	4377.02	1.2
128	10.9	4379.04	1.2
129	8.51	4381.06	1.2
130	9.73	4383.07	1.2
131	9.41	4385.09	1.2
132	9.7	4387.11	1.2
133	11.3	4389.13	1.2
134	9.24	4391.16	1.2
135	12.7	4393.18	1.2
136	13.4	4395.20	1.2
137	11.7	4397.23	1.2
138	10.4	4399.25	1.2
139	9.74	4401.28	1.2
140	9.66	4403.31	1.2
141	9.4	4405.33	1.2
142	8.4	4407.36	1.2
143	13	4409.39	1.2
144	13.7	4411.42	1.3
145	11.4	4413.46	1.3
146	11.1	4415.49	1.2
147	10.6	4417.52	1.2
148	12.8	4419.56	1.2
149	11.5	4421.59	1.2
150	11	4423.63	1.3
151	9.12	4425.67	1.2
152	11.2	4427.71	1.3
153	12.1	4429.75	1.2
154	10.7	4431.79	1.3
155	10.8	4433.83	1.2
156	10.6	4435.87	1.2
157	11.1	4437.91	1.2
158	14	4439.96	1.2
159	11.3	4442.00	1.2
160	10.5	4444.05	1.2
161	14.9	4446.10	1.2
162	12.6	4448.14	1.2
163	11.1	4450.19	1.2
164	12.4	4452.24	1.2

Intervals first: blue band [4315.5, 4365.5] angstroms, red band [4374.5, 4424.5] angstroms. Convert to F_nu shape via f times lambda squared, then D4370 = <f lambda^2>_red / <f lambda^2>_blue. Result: 1.05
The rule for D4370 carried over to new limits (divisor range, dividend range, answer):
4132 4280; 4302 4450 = 1.21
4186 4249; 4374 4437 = 1.25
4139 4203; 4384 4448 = 1.32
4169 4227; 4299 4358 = 1.12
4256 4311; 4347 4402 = 1.37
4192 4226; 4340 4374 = 1.27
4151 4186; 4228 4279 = 1.02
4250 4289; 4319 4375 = 1.21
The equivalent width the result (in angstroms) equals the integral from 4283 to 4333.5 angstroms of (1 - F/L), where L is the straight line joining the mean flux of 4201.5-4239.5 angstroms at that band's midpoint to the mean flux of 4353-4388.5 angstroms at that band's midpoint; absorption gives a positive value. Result 8.9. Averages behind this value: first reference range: 9.52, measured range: 8.49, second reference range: 10.9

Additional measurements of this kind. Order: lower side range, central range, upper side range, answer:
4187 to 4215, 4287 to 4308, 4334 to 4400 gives 5.6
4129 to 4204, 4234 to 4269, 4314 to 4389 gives 0.6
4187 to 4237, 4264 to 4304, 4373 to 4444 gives 5.4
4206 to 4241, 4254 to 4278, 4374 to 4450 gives 1.5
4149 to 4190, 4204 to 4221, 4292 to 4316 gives -1.8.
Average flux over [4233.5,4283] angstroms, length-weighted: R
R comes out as 9.62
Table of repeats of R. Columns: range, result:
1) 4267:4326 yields 8.44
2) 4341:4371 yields 11.3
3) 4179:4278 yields 9.37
